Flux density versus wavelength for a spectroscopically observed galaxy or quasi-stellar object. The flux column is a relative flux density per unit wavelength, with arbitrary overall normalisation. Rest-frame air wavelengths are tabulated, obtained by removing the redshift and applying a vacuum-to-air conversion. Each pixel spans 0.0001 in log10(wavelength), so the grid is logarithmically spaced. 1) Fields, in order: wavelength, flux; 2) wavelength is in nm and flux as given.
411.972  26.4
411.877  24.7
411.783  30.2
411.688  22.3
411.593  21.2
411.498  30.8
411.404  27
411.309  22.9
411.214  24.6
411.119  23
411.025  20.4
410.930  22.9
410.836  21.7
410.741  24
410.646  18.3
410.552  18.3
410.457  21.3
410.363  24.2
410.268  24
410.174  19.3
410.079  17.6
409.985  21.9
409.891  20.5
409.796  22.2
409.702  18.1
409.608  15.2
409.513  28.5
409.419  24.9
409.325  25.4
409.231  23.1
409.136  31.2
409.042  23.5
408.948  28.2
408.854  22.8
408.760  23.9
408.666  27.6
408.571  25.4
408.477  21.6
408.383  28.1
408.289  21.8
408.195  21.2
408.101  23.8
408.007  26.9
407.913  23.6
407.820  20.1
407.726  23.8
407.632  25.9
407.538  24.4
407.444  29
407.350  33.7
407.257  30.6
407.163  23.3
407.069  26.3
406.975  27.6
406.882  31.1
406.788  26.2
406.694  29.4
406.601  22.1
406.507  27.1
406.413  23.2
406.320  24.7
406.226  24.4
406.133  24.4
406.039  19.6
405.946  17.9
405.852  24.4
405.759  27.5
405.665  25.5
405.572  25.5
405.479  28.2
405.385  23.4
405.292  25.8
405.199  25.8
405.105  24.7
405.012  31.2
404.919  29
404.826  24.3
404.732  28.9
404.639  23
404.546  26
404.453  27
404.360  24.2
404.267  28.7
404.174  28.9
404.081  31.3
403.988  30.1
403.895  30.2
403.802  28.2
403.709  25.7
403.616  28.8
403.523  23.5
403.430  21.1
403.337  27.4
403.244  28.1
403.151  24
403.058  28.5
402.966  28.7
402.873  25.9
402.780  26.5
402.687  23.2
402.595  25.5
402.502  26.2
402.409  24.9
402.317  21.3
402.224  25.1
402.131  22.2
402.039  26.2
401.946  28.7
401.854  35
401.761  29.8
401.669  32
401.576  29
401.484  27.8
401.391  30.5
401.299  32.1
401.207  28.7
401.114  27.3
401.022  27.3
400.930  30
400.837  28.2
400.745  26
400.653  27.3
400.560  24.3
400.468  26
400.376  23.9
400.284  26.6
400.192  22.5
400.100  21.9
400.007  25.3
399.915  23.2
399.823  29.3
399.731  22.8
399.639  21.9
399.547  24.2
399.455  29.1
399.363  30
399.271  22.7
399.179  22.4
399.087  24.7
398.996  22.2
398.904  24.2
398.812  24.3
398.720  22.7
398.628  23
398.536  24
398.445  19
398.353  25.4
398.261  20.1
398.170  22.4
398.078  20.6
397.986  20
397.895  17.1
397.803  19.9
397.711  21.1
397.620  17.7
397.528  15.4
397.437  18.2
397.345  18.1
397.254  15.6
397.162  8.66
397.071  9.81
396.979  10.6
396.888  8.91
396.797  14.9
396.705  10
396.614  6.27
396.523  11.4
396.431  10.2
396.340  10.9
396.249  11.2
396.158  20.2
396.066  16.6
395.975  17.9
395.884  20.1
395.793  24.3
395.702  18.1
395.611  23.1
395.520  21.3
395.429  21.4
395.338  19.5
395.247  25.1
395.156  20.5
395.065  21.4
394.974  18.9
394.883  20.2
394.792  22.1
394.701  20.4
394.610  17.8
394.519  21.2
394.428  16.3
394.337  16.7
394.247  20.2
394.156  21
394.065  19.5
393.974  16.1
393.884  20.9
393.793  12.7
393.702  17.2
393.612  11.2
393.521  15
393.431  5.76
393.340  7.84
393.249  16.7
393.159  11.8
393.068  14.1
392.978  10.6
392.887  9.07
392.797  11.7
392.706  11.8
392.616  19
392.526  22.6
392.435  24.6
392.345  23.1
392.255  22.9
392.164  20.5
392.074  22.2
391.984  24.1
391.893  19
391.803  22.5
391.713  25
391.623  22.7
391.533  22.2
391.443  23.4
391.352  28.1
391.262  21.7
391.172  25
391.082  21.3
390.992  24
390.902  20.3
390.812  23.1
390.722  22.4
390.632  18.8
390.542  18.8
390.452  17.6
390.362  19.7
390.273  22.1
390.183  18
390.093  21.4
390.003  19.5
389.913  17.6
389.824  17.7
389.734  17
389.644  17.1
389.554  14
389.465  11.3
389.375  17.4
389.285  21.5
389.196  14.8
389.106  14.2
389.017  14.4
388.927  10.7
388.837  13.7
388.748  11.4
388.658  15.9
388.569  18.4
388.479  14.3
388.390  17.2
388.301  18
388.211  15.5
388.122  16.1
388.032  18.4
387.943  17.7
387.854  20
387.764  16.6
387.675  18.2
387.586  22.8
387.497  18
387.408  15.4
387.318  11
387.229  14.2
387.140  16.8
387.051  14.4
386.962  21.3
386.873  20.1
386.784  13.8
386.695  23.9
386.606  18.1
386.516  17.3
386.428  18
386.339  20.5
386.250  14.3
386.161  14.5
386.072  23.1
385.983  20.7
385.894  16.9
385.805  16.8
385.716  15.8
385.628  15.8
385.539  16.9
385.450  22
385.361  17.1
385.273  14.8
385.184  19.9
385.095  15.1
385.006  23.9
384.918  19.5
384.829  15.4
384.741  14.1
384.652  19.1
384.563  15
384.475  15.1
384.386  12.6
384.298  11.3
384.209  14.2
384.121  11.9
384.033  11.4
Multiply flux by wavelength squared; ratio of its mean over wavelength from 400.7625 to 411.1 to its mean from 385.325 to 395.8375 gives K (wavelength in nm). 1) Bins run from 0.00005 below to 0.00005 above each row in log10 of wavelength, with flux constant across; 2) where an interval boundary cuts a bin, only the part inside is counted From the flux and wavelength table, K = 1.5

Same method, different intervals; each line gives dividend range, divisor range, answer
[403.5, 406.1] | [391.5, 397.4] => 1.62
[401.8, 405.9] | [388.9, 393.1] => 1.47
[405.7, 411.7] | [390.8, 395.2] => 1.38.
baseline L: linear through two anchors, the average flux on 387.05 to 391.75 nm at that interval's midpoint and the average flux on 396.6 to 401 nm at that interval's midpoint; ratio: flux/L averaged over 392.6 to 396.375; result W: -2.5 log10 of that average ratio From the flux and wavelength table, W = 0.17 mag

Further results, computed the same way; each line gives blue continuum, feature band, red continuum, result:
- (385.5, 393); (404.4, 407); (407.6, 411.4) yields -0.16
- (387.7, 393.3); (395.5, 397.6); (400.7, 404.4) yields 0.47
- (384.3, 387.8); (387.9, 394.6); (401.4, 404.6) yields 0.13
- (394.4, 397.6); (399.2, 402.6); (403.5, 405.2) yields -0.16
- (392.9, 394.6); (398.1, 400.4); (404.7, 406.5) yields -0.20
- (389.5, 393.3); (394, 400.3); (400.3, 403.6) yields 0.20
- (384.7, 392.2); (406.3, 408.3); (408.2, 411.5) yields -0.15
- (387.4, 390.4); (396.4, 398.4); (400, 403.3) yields 0.45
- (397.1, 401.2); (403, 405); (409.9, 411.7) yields -0.19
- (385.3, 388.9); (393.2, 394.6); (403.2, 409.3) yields 0.27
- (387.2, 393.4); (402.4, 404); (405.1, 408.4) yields -0.12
